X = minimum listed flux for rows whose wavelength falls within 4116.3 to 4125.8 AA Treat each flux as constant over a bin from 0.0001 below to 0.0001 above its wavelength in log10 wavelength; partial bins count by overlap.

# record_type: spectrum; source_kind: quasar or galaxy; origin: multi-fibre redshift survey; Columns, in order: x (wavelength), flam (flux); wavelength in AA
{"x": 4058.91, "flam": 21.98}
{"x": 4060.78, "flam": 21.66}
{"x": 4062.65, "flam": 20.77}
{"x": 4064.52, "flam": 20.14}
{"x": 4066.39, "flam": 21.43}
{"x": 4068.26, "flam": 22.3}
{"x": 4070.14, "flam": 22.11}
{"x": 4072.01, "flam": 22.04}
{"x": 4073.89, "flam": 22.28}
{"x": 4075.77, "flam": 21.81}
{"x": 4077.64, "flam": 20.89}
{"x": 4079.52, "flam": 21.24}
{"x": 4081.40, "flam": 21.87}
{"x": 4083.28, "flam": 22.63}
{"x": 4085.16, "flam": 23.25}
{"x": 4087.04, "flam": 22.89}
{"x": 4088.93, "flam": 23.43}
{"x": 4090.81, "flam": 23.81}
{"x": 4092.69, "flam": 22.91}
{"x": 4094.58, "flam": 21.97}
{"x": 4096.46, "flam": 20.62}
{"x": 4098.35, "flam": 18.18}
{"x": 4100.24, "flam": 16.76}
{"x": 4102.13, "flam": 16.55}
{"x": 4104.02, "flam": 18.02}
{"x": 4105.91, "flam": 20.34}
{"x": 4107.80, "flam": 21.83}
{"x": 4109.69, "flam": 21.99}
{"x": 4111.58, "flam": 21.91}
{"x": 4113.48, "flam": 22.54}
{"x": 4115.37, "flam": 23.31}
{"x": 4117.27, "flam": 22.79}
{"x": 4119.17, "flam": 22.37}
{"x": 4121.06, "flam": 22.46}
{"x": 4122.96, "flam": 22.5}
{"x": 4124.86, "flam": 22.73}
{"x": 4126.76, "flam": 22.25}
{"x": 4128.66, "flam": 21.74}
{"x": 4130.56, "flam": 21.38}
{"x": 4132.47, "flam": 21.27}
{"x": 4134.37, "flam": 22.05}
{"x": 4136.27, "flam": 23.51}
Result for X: 22.37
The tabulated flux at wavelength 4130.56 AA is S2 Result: 21.38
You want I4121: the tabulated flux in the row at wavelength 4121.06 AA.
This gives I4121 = 22.46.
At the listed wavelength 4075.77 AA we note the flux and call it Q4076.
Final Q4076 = 21.81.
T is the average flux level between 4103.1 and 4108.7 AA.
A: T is 20.1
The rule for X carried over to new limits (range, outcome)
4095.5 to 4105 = 16.55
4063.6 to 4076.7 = 20.14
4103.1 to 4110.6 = 18.02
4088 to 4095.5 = 21.97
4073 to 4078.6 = 20.89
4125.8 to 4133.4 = 21.27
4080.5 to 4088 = 21.87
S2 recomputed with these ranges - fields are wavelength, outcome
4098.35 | 18.18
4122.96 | 22.5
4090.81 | 23.81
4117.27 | 22.79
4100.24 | 16.76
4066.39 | 21.43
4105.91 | 20.34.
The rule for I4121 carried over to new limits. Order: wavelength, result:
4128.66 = 21.74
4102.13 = 16.55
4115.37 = 23.31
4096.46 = 20.62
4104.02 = 18.02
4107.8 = 21.83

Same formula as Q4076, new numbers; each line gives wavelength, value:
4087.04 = 22.89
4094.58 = 21.97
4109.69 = 21.99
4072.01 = 22.04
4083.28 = 22.63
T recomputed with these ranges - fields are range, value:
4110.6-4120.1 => 22.6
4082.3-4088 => 22.9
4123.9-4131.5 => 22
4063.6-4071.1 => 21.5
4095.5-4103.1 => 18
